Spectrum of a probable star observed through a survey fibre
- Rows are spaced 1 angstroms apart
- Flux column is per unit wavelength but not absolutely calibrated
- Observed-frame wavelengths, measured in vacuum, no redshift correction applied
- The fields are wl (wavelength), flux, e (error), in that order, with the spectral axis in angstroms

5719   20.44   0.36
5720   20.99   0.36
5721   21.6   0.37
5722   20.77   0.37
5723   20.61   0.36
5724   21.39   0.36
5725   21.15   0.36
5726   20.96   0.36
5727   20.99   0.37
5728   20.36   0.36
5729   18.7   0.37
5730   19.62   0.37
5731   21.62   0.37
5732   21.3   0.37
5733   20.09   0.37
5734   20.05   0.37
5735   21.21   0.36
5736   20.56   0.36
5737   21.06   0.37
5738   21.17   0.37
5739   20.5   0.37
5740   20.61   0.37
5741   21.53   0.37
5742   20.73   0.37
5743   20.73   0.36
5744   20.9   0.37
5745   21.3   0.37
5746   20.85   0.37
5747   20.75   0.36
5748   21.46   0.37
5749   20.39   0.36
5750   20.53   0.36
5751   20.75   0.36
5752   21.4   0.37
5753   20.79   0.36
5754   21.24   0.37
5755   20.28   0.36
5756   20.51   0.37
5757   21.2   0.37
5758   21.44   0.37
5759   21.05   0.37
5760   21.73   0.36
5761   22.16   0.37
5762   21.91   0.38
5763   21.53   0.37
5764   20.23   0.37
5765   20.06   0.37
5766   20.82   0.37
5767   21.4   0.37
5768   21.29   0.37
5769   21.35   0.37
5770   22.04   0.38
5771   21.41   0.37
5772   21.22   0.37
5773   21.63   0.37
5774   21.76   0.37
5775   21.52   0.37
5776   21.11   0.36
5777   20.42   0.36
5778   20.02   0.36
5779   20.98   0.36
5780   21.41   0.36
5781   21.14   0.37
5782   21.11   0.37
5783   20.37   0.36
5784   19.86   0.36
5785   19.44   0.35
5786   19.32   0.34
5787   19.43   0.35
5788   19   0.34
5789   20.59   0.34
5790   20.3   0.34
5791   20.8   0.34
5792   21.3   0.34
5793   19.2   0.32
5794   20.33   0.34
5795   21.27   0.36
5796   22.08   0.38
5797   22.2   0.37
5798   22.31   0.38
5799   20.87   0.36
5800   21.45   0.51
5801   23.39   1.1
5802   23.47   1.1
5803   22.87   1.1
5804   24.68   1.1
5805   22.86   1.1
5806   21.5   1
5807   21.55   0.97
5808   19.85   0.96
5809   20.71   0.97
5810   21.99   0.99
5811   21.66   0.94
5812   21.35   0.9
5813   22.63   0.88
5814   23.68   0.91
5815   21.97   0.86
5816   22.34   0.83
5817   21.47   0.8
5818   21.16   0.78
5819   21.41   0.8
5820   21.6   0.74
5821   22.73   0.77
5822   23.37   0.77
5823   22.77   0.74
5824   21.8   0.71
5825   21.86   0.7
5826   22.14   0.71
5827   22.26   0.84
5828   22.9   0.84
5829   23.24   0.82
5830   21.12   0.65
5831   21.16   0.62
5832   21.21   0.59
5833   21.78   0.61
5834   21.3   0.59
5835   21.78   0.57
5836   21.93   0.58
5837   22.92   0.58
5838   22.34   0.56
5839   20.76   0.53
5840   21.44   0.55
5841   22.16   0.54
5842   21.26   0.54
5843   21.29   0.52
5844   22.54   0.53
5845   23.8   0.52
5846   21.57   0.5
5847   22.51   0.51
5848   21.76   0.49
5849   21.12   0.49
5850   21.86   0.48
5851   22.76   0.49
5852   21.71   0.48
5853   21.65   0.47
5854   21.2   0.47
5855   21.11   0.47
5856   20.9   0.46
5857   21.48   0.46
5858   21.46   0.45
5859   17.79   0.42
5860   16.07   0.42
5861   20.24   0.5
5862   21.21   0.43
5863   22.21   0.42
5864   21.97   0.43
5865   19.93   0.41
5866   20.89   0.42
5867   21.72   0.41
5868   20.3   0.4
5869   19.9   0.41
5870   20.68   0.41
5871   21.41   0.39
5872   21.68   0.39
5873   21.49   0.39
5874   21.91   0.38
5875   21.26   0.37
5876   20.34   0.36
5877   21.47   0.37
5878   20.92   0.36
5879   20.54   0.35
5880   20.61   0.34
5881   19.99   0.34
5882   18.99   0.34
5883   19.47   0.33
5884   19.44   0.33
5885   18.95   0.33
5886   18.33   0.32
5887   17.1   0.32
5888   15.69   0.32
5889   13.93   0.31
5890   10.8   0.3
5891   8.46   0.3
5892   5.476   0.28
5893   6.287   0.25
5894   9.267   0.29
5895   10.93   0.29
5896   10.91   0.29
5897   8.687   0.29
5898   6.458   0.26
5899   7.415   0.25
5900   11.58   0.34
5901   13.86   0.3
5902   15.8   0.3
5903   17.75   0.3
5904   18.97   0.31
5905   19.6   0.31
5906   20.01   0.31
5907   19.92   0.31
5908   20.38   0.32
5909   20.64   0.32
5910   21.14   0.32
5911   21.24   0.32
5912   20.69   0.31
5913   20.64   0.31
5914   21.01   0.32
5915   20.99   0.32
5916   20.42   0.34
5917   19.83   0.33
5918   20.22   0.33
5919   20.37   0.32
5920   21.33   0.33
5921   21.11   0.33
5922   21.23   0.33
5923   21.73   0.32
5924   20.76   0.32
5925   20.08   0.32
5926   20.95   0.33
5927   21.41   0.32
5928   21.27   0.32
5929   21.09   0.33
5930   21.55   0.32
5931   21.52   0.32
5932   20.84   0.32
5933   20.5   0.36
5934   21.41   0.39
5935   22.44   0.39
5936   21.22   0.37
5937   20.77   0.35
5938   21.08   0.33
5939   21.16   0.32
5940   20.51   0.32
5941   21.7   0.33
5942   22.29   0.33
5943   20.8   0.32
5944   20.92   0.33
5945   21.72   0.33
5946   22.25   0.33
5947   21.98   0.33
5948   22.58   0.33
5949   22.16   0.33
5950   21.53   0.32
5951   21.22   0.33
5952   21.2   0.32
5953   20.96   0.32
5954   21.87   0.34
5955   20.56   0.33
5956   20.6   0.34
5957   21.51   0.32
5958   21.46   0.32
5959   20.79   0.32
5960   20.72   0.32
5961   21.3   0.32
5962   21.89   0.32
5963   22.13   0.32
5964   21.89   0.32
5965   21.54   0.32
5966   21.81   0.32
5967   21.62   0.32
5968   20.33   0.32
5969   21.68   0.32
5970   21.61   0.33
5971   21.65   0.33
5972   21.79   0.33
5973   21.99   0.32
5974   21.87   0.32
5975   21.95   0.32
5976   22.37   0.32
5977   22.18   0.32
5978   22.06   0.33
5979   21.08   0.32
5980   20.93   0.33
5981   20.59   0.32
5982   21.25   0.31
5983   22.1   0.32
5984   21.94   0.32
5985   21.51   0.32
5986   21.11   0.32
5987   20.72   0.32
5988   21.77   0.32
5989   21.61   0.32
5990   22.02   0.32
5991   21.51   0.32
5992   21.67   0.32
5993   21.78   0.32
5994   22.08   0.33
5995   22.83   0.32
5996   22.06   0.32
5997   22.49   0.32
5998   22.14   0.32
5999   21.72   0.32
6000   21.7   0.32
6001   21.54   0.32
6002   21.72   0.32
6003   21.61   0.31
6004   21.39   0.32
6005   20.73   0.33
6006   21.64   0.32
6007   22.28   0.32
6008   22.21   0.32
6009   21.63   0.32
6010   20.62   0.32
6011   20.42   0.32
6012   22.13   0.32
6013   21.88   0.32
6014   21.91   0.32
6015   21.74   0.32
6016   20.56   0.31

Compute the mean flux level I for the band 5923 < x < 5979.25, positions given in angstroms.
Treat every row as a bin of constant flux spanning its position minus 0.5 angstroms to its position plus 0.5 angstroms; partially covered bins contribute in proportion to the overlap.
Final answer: 21.4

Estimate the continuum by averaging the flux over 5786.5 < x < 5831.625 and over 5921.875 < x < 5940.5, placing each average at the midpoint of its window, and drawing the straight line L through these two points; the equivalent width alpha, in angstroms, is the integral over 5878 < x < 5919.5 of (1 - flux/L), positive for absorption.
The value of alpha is 9.4 angstroms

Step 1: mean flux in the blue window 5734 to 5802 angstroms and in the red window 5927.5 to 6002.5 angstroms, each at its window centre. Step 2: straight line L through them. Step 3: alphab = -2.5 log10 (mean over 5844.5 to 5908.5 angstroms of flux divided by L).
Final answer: 0.17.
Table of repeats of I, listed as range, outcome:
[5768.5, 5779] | 21.2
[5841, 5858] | 21.8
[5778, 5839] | 21.6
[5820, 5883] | 21.4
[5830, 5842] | 21.7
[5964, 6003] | 21.7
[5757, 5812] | 21.2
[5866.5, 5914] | 17.1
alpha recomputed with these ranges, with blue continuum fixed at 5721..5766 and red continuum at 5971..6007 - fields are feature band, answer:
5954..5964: 0.1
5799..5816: -0.9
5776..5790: 0.5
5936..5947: 0.1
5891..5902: 6.2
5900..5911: 1.5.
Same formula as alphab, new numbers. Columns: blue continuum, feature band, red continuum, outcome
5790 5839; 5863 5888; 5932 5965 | 0.07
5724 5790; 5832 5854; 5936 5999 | -0.04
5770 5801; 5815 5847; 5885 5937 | -0.12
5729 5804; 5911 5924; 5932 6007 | 0.03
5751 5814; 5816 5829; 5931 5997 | -0.04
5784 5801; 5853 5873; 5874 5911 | -0.19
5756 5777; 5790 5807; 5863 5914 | -0.08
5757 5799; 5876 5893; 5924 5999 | 0.26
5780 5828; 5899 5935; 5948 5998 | 0.09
